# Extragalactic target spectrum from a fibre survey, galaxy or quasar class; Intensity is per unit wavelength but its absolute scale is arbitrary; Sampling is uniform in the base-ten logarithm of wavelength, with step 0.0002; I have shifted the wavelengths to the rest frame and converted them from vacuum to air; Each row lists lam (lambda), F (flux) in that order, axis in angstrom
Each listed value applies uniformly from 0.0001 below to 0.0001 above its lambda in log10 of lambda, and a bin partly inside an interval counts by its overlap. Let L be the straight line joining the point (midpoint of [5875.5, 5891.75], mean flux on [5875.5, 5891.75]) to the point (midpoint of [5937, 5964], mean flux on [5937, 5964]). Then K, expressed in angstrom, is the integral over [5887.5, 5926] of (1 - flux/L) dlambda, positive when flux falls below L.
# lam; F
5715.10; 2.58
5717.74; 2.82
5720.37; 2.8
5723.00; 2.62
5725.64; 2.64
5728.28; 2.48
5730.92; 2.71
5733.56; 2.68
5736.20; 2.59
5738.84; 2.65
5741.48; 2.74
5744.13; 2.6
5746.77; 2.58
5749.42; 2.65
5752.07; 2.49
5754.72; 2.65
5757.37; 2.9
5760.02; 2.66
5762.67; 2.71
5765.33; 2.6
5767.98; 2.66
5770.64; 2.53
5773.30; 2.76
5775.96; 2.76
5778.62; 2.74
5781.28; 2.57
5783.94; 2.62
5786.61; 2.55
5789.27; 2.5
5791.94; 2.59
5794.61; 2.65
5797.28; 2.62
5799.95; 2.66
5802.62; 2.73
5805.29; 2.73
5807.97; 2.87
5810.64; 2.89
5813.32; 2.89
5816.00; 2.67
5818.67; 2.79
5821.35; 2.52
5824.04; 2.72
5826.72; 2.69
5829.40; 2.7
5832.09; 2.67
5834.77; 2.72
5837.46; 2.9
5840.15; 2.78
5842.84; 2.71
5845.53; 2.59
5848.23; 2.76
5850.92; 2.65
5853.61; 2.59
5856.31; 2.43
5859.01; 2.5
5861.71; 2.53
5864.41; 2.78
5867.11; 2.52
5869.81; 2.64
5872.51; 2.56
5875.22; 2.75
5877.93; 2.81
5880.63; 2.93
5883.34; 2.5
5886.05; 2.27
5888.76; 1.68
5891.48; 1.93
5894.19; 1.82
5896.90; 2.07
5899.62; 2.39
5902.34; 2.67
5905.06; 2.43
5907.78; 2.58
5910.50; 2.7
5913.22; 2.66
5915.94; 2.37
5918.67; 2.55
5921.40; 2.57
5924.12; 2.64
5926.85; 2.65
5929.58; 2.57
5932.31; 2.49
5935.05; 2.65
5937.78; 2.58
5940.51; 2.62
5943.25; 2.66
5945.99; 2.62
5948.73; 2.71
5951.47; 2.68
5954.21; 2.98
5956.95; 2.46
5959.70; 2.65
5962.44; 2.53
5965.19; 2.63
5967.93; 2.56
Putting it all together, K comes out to 2.0 angstrom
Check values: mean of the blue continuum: 2.41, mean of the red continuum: 2.65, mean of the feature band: 2.37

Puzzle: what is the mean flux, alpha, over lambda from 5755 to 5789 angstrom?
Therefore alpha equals 2.67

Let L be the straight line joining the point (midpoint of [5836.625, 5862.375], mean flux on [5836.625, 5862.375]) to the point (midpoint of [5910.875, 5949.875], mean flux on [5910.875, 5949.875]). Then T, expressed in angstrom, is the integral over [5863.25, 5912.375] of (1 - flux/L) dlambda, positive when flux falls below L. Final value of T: 3.3 angstrom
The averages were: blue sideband 2.64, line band 2.45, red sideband 2.6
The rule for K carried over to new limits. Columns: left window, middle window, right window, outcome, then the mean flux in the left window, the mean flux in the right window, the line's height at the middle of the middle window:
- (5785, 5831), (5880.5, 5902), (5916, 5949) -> 3.7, 2.69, 2.6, 2.63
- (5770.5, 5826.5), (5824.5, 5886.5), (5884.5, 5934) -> -3.0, 2.69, 2.39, 2.54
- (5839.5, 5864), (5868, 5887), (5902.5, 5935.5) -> -0.3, 2.62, 2.57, 2.6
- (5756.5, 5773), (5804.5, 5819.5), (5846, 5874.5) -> -1.0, 2.68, 2.6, 2.64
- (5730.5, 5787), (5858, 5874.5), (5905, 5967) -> 0.2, 2.66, 2.61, 2.63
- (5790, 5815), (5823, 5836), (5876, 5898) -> -0.6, 2.73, 2.27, 2.58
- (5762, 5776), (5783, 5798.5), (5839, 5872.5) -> 0.4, 2.66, 2.62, 2.65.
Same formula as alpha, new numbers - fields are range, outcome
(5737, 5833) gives 2.67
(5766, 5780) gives 2.69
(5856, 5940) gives 2.49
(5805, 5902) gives 2.58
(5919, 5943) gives 2.6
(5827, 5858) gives 2.68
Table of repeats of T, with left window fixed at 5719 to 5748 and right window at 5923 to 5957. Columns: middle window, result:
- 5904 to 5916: 0.3 angstrom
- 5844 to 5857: 0.2 angstrom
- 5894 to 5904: 1.3 angstrom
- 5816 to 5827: -0.1 angstrom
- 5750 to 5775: -0.2 angstrom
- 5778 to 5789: 0.2 angstrom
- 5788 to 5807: 0.0 angstrom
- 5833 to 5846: -0.5 angstrom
